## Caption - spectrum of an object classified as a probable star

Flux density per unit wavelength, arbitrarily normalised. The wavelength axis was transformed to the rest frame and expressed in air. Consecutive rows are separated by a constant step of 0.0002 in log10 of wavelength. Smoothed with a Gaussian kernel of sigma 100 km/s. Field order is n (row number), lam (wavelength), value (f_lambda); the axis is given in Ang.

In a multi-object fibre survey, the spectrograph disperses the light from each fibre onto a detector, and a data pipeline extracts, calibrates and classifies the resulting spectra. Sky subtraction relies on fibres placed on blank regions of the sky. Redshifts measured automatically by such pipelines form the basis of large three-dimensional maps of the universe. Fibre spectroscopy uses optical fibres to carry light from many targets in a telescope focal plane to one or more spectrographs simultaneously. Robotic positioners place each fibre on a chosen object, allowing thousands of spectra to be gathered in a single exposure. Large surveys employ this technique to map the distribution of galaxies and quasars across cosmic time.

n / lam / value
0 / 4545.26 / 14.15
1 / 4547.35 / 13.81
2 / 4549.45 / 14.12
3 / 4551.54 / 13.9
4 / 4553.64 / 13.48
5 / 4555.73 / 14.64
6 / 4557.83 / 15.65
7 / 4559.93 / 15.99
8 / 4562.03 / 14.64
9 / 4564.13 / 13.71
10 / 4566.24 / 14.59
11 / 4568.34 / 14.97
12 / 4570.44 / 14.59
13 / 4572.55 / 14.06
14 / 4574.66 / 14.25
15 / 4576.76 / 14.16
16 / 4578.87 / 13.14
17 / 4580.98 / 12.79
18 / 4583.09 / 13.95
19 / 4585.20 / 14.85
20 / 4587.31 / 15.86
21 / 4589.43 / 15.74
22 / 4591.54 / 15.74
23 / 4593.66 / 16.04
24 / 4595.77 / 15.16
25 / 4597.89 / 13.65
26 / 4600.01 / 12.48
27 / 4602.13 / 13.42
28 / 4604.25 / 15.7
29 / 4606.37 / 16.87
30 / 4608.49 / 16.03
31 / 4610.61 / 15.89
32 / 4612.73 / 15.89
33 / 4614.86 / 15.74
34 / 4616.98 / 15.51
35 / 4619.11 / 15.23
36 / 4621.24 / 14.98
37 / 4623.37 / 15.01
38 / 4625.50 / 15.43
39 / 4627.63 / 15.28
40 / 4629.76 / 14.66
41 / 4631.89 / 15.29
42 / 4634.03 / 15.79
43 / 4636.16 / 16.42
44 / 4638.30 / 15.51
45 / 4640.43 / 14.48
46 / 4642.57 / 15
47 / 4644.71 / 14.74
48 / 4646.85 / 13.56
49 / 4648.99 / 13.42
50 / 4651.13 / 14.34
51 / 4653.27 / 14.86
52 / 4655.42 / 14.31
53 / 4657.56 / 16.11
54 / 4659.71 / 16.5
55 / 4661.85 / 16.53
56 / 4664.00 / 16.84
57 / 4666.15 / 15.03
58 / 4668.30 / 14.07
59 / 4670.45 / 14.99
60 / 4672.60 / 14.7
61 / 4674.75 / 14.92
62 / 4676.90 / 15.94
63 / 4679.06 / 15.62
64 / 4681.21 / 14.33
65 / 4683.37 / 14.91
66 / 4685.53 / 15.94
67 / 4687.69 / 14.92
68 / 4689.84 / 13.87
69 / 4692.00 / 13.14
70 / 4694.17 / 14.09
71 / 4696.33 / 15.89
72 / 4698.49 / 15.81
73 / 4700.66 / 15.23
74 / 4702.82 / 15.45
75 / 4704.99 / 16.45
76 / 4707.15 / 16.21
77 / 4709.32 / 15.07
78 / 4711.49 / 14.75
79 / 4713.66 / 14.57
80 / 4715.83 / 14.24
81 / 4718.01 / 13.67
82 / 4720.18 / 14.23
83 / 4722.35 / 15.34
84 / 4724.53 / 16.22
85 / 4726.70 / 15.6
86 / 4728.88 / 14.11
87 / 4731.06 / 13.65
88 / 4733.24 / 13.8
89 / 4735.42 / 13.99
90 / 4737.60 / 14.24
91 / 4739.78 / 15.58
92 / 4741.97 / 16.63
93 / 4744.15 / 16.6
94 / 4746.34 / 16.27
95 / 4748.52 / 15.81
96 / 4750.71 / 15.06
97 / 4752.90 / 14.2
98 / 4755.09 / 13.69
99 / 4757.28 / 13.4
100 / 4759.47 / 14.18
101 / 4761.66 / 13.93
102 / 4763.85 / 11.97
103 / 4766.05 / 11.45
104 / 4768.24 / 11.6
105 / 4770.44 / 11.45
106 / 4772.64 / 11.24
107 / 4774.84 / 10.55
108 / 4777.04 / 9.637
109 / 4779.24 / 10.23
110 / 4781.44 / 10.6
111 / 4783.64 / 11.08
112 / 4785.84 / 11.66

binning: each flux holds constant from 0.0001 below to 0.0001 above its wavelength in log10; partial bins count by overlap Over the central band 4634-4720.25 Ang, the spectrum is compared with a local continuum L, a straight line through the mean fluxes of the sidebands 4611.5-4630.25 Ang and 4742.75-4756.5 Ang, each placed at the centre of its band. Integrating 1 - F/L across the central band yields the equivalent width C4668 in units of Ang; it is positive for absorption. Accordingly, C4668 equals 1.48 Ang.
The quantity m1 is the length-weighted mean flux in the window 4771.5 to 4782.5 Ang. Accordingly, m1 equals 10.5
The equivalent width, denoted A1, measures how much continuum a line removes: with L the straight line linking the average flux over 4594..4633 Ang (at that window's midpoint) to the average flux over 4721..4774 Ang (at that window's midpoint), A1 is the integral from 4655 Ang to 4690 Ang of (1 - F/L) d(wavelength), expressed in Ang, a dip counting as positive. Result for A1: -1.5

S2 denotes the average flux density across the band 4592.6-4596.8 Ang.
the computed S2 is 15.6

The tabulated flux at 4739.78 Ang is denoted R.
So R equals 15.58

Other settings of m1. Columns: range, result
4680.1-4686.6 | 15.1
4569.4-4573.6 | 14.3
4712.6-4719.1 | 14.2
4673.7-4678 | 15.4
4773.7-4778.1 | 10.1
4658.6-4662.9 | 16.5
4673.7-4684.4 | 15.1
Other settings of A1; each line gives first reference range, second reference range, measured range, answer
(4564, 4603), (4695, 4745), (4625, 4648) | -0.7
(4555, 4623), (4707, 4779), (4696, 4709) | -1.5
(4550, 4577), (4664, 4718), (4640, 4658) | 0.4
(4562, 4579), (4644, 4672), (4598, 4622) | -1.0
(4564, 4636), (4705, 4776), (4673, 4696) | -0.5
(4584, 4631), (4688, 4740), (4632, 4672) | -0.2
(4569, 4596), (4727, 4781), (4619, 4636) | -1.1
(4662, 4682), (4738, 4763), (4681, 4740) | 1.1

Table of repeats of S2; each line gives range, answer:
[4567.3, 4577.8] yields 14.4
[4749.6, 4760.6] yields 14.1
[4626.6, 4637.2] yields 15.5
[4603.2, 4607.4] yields 16.3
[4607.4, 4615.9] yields 15.9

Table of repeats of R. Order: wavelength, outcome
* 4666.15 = 15.03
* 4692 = 13.14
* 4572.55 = 14.06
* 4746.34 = 16.27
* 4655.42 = 14.31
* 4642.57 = 15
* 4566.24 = 14.59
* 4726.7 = 15.6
